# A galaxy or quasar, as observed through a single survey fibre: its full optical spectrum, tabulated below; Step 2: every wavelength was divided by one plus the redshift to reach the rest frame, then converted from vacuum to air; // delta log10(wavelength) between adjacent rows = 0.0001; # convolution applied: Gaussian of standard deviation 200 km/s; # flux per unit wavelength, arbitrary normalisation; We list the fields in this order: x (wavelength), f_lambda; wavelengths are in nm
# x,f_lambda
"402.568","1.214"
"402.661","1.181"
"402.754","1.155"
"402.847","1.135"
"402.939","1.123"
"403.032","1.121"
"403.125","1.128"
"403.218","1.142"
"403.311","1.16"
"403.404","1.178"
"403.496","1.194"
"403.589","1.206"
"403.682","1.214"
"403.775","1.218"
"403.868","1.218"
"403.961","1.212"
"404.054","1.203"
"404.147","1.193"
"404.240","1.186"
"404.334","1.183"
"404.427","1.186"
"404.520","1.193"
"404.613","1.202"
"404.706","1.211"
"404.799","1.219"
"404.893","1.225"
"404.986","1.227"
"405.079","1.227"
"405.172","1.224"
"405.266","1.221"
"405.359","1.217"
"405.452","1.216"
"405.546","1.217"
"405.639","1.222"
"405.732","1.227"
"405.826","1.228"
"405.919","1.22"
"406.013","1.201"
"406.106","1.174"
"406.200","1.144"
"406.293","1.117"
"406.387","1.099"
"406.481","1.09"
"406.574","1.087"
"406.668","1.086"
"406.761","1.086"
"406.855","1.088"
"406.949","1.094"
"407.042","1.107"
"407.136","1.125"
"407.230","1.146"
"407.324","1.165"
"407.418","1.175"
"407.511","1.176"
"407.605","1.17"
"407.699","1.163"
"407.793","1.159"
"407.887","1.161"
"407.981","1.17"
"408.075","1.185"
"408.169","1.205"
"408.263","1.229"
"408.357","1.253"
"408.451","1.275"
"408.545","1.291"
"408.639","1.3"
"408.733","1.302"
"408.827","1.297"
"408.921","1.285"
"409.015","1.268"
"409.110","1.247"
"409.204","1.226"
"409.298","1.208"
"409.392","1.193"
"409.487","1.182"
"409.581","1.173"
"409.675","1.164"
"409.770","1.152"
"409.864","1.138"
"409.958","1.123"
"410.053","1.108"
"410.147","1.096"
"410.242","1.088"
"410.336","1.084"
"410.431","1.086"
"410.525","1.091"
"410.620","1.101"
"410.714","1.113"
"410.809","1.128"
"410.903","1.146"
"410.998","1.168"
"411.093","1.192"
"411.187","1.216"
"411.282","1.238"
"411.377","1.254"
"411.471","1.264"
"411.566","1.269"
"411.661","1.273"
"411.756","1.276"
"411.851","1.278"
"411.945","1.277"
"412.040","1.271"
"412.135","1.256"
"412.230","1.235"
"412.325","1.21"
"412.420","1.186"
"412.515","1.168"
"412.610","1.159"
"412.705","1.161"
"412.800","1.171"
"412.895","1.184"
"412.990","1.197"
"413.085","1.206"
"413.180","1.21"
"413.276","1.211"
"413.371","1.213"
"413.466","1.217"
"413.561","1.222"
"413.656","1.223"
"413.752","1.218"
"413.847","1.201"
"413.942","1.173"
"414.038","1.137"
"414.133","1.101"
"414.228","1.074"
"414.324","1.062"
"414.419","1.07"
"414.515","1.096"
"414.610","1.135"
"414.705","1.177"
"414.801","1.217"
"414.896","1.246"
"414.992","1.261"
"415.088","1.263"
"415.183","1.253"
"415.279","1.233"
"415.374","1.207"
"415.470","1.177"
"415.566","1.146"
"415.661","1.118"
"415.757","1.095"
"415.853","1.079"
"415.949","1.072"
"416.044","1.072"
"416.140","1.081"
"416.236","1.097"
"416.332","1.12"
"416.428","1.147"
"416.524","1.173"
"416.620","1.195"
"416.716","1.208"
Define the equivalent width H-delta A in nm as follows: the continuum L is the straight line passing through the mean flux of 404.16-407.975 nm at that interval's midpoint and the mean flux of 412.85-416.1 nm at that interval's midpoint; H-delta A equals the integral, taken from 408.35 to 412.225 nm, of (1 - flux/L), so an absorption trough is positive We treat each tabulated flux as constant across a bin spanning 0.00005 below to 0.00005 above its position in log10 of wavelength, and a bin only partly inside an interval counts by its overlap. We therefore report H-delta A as -0.11 nm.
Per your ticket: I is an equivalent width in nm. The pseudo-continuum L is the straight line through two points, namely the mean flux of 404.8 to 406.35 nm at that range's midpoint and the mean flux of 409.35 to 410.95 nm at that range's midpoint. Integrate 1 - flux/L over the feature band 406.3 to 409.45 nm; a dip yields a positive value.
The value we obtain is -0.05 nm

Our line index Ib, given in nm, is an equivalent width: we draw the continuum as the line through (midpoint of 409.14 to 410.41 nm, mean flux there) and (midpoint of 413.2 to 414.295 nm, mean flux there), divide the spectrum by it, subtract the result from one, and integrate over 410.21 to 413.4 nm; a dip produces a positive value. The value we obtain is -0.082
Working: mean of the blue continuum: 1.15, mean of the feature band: 1.19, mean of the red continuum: 1.18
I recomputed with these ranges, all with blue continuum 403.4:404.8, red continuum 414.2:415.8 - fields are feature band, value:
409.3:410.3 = 0.03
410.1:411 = 0.06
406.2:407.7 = 0.09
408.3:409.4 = -0.07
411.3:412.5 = -0.08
